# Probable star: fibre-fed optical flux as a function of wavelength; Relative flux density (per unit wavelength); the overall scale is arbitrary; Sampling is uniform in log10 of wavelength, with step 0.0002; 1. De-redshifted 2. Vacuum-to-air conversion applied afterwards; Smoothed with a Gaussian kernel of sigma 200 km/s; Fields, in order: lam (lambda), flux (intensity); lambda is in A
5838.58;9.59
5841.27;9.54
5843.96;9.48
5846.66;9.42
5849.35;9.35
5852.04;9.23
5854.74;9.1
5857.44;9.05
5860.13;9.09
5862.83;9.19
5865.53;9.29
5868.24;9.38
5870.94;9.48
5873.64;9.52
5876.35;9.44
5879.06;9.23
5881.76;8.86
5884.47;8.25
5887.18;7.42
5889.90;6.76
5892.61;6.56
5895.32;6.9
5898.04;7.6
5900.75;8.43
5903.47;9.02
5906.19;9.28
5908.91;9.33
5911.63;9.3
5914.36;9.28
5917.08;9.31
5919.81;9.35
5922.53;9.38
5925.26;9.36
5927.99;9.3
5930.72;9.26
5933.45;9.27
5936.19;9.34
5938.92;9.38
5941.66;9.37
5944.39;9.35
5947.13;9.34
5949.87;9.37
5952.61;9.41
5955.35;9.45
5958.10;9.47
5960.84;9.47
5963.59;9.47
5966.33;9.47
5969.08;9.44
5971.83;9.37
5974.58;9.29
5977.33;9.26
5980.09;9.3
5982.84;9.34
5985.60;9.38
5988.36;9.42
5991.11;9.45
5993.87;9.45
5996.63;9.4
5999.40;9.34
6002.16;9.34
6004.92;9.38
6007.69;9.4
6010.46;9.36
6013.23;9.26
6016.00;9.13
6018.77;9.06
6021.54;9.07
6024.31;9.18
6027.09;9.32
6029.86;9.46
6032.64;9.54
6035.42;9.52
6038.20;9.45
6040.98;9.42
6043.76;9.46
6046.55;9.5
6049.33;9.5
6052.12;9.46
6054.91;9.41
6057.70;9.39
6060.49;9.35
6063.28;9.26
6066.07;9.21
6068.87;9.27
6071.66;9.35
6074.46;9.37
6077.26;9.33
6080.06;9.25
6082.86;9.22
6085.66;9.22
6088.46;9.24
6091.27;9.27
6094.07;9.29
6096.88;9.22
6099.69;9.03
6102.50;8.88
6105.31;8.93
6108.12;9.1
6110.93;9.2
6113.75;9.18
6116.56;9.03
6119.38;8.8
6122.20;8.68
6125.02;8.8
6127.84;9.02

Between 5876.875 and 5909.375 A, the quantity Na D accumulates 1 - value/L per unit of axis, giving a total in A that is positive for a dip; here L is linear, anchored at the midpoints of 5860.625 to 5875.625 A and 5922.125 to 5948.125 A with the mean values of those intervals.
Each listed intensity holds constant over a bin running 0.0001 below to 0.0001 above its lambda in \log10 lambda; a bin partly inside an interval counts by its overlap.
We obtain 4.21 A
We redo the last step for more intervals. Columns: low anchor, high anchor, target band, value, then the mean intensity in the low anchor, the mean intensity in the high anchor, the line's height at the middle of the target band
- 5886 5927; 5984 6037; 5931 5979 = -2.65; 8.5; 9.34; 8.89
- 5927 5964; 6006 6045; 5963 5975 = -0.07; 9.37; 9.33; 9.36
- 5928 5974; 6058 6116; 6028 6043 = -0.32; 9.39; 9.21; 9.28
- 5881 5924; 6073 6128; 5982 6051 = -4.26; 8.44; 9.1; 8.82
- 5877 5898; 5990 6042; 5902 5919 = -2.55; 7.76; 9.34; 8.04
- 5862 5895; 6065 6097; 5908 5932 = -1.71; 8.55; 9.27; 8.7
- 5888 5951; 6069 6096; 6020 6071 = -1.06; 8.85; 9.28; 9.18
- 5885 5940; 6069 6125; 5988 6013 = -1.37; 8.68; 9.13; 8.9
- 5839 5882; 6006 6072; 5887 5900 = 3.12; 9.31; 9.35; 9.32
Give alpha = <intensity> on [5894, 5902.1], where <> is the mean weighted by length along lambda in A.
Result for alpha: 7.65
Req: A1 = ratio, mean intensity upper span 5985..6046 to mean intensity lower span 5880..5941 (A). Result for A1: 1.08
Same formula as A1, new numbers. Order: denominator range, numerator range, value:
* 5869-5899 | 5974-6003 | 1.14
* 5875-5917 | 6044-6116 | 1.10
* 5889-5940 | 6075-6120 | 1.04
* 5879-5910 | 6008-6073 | 1.16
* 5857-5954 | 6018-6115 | 1.04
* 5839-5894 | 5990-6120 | 1.04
